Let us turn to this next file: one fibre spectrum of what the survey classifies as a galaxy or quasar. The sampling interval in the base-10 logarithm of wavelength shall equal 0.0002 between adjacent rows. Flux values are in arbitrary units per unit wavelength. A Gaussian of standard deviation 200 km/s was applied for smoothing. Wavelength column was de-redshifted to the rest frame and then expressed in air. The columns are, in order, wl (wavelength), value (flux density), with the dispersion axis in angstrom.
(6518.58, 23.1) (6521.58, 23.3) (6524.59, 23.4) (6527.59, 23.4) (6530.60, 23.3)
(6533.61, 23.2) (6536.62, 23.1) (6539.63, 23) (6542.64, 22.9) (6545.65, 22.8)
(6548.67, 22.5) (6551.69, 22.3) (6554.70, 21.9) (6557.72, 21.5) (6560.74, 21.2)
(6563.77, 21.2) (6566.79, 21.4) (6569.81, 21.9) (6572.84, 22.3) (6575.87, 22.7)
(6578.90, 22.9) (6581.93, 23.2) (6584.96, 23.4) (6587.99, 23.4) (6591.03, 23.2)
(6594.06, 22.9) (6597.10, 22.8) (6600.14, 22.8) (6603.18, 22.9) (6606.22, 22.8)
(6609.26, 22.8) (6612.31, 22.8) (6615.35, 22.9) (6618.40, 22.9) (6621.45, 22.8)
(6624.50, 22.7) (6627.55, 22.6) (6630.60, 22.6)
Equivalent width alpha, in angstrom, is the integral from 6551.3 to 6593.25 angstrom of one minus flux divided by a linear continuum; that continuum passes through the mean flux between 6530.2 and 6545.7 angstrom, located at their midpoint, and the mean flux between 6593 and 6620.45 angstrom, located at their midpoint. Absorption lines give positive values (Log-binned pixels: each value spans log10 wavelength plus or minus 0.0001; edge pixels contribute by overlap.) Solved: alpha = 1.1 angstrom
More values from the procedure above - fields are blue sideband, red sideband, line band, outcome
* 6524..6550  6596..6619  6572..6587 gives -0.01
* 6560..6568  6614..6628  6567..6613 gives -1.81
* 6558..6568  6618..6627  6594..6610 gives -0.41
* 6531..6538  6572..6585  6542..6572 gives 1.40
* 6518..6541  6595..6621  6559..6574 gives 0.95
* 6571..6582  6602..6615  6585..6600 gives -0.21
